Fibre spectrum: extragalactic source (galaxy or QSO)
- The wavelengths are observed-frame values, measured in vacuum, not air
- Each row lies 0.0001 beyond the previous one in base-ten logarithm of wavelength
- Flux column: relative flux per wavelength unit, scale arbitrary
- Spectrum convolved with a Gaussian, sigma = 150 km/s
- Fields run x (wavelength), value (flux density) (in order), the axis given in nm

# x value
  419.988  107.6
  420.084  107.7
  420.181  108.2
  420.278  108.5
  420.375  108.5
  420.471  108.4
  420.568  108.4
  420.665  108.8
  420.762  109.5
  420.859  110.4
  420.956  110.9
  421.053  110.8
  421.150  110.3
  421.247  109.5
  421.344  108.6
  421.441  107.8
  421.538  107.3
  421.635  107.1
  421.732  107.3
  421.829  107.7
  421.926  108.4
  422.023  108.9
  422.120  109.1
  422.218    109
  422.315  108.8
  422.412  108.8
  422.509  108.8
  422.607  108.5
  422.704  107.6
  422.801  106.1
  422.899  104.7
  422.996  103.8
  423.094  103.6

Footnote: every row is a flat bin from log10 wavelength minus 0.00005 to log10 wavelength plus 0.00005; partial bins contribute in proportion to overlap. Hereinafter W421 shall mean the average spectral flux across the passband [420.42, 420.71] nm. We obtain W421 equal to 109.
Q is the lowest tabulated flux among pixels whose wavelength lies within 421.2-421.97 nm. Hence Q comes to 107.1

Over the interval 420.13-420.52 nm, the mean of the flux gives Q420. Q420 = 108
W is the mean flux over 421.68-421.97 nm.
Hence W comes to 108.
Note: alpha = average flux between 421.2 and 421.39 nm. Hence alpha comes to 109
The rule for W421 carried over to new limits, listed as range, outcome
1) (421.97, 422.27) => 109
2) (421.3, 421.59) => 108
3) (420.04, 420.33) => 108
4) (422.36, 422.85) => 108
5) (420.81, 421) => 111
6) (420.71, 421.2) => 110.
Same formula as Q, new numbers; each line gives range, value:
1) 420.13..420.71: 108.2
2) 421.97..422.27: 108.9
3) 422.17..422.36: 108.8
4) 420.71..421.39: 108.6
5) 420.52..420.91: 108.4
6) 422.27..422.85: 106.1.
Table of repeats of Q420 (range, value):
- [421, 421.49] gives 109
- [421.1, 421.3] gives 110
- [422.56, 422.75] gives 108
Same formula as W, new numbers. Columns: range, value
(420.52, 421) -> 109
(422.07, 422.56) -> 109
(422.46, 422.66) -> 109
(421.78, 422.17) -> 108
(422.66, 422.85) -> 107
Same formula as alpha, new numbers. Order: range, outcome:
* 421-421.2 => 110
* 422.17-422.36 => 109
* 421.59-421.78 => 107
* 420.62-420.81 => 109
